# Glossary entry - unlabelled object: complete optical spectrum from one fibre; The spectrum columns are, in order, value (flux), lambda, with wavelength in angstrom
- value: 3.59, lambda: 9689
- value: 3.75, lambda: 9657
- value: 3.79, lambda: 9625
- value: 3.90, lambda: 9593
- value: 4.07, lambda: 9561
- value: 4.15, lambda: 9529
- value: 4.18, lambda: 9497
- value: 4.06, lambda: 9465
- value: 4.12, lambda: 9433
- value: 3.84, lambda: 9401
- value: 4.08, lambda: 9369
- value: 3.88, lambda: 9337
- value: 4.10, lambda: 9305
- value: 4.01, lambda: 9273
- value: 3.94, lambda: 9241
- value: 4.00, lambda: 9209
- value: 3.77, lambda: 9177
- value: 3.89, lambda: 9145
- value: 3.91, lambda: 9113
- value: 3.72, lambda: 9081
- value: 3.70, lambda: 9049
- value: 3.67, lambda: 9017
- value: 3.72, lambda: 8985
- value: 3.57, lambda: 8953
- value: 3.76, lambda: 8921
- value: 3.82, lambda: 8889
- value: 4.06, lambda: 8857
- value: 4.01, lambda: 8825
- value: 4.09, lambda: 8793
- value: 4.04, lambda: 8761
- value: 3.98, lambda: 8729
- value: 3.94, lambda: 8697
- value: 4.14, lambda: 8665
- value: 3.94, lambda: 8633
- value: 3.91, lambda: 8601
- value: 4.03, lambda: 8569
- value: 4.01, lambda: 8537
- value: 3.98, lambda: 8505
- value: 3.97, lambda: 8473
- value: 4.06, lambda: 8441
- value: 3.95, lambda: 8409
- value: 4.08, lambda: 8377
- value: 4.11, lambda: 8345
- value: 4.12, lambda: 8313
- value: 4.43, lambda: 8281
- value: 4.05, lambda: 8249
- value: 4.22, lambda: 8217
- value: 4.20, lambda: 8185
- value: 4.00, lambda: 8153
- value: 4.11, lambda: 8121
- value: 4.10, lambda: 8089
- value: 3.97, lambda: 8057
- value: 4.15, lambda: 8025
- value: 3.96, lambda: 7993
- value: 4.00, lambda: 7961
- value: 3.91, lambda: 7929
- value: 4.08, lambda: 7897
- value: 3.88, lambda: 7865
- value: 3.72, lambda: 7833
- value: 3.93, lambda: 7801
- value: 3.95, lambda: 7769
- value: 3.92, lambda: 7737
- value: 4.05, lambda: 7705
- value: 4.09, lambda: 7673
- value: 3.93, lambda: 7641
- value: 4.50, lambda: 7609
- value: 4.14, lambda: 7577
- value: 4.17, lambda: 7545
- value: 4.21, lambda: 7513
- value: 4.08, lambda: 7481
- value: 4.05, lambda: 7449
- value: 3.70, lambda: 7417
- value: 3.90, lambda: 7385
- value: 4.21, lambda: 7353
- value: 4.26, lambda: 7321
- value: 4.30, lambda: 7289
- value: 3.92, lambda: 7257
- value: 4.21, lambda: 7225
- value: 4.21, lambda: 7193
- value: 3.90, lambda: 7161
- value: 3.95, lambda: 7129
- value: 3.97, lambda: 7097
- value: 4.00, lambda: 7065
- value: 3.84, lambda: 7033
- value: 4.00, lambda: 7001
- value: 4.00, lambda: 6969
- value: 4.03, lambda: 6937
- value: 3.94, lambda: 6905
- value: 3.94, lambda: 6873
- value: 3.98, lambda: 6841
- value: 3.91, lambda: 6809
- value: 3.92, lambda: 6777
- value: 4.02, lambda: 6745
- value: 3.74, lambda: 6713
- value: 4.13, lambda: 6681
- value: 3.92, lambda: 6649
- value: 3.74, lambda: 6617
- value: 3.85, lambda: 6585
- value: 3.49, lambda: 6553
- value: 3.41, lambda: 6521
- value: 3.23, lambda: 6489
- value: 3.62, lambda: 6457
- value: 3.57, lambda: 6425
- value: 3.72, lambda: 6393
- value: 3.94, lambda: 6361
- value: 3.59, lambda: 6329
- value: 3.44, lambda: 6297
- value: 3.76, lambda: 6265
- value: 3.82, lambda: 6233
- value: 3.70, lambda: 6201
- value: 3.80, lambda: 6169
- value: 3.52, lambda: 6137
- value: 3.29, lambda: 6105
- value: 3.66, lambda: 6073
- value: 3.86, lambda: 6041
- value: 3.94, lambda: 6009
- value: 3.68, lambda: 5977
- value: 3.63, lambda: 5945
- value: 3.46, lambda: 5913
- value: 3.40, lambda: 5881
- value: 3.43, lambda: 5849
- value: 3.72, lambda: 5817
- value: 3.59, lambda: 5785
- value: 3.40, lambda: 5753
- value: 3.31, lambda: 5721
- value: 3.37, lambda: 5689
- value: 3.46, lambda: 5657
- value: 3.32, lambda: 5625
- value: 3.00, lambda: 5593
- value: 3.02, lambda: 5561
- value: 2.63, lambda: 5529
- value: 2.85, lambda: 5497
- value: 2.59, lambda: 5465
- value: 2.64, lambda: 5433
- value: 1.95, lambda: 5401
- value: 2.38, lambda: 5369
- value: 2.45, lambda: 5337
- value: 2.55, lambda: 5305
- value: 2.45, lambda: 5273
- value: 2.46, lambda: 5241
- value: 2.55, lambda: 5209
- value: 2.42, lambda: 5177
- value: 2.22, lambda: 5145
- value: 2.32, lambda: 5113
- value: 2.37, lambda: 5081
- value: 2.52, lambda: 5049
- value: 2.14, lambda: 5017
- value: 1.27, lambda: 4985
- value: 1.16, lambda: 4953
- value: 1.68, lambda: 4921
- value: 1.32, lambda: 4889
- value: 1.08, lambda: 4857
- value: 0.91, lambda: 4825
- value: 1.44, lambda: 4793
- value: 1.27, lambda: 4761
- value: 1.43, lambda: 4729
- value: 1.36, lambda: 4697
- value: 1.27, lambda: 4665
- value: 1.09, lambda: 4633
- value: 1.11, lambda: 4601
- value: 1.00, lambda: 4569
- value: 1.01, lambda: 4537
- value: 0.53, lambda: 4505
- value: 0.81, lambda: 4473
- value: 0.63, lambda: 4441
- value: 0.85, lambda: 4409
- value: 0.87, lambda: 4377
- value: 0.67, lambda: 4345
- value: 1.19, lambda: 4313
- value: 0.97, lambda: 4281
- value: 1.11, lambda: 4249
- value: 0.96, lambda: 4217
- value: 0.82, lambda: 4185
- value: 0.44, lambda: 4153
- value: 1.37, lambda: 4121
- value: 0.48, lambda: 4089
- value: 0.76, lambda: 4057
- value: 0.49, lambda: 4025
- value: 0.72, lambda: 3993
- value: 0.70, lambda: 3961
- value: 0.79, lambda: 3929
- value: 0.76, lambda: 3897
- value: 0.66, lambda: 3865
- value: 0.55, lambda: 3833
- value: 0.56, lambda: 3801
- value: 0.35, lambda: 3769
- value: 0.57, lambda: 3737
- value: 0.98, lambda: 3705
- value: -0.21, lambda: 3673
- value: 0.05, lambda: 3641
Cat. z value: 0.26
